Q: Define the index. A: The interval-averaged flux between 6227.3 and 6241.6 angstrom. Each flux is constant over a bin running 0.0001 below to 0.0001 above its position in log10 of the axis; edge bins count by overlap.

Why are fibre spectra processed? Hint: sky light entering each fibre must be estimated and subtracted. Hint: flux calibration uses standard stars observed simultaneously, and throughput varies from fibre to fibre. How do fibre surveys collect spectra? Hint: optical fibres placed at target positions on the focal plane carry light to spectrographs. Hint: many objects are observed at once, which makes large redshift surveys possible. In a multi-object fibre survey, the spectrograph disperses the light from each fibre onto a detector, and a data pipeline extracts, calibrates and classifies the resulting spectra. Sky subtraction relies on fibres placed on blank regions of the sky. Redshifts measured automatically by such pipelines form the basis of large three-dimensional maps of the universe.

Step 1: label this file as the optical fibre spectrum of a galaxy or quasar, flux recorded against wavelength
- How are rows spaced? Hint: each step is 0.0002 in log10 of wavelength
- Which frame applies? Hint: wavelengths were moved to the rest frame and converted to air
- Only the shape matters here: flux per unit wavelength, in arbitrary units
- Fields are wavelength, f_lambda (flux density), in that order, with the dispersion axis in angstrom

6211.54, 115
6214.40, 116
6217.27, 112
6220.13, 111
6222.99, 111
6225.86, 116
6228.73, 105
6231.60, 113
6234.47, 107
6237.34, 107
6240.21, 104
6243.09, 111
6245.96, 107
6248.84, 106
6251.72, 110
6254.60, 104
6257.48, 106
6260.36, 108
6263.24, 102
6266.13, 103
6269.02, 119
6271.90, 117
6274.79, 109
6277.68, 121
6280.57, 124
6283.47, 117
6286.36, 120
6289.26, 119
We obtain 107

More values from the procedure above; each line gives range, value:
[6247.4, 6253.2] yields 108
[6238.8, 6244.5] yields 107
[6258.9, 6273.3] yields 110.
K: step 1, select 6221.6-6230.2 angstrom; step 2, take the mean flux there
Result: 111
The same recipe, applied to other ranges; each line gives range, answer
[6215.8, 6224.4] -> 111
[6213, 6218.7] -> 114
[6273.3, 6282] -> 118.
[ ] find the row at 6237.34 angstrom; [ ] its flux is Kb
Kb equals 107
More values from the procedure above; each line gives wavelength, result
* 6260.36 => 108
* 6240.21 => 104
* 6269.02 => 119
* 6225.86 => 116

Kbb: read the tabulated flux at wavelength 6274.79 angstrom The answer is 109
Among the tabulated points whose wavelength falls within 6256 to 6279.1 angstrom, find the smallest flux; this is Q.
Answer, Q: 102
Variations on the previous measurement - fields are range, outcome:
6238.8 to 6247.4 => 104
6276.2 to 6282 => 121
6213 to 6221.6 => 111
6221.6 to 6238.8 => 105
